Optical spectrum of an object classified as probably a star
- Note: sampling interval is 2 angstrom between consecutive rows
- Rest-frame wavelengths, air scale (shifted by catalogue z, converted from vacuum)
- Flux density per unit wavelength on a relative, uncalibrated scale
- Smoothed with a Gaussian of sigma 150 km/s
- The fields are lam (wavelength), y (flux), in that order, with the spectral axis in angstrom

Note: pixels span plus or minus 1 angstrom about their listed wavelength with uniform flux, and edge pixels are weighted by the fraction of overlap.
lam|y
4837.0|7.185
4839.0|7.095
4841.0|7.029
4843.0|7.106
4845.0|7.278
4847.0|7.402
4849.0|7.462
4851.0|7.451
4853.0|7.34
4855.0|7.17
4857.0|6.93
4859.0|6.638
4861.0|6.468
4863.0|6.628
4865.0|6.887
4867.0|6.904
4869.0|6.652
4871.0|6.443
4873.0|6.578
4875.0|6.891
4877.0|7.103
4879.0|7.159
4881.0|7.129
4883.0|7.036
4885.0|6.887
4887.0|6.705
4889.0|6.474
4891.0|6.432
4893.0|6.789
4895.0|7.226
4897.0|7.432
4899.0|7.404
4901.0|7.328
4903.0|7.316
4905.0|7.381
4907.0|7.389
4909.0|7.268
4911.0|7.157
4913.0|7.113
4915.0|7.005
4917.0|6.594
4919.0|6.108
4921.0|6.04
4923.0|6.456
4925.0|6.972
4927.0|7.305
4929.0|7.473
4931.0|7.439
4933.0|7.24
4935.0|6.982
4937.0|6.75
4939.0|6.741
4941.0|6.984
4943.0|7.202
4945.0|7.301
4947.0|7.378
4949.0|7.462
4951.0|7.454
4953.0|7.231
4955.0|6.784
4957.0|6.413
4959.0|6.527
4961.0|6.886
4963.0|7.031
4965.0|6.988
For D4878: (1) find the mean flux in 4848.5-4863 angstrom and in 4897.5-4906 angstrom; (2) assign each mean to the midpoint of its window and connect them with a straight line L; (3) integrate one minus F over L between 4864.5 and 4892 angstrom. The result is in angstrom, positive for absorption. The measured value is 1.5 angstrom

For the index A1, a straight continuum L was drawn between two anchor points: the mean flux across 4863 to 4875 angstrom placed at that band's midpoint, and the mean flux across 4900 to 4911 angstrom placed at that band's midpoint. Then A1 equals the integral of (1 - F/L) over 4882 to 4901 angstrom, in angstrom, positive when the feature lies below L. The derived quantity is 0.36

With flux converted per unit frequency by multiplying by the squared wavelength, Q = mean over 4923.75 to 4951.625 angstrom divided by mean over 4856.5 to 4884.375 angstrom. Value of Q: 1.1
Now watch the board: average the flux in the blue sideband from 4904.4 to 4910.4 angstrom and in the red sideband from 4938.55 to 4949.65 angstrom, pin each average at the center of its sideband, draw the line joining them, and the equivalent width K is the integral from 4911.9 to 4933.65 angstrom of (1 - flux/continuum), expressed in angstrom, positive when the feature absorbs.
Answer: 1.2 angstrom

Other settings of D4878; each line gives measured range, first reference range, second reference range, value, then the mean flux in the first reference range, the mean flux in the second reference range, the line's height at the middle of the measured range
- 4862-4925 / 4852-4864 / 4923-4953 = 0.9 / 6.86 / 7.17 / 7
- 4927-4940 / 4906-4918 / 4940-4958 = 0.0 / 7.09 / 7.13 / 7.11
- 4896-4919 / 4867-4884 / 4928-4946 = -0.5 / 6.88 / 7.12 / 7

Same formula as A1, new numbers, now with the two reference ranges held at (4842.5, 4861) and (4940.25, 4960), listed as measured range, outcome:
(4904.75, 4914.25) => -0.2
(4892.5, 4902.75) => -0.2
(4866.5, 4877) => 0.6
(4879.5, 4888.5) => 0.3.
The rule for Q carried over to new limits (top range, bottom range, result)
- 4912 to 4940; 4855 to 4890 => 1.03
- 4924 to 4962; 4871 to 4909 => 1.03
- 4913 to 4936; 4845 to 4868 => 1.01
